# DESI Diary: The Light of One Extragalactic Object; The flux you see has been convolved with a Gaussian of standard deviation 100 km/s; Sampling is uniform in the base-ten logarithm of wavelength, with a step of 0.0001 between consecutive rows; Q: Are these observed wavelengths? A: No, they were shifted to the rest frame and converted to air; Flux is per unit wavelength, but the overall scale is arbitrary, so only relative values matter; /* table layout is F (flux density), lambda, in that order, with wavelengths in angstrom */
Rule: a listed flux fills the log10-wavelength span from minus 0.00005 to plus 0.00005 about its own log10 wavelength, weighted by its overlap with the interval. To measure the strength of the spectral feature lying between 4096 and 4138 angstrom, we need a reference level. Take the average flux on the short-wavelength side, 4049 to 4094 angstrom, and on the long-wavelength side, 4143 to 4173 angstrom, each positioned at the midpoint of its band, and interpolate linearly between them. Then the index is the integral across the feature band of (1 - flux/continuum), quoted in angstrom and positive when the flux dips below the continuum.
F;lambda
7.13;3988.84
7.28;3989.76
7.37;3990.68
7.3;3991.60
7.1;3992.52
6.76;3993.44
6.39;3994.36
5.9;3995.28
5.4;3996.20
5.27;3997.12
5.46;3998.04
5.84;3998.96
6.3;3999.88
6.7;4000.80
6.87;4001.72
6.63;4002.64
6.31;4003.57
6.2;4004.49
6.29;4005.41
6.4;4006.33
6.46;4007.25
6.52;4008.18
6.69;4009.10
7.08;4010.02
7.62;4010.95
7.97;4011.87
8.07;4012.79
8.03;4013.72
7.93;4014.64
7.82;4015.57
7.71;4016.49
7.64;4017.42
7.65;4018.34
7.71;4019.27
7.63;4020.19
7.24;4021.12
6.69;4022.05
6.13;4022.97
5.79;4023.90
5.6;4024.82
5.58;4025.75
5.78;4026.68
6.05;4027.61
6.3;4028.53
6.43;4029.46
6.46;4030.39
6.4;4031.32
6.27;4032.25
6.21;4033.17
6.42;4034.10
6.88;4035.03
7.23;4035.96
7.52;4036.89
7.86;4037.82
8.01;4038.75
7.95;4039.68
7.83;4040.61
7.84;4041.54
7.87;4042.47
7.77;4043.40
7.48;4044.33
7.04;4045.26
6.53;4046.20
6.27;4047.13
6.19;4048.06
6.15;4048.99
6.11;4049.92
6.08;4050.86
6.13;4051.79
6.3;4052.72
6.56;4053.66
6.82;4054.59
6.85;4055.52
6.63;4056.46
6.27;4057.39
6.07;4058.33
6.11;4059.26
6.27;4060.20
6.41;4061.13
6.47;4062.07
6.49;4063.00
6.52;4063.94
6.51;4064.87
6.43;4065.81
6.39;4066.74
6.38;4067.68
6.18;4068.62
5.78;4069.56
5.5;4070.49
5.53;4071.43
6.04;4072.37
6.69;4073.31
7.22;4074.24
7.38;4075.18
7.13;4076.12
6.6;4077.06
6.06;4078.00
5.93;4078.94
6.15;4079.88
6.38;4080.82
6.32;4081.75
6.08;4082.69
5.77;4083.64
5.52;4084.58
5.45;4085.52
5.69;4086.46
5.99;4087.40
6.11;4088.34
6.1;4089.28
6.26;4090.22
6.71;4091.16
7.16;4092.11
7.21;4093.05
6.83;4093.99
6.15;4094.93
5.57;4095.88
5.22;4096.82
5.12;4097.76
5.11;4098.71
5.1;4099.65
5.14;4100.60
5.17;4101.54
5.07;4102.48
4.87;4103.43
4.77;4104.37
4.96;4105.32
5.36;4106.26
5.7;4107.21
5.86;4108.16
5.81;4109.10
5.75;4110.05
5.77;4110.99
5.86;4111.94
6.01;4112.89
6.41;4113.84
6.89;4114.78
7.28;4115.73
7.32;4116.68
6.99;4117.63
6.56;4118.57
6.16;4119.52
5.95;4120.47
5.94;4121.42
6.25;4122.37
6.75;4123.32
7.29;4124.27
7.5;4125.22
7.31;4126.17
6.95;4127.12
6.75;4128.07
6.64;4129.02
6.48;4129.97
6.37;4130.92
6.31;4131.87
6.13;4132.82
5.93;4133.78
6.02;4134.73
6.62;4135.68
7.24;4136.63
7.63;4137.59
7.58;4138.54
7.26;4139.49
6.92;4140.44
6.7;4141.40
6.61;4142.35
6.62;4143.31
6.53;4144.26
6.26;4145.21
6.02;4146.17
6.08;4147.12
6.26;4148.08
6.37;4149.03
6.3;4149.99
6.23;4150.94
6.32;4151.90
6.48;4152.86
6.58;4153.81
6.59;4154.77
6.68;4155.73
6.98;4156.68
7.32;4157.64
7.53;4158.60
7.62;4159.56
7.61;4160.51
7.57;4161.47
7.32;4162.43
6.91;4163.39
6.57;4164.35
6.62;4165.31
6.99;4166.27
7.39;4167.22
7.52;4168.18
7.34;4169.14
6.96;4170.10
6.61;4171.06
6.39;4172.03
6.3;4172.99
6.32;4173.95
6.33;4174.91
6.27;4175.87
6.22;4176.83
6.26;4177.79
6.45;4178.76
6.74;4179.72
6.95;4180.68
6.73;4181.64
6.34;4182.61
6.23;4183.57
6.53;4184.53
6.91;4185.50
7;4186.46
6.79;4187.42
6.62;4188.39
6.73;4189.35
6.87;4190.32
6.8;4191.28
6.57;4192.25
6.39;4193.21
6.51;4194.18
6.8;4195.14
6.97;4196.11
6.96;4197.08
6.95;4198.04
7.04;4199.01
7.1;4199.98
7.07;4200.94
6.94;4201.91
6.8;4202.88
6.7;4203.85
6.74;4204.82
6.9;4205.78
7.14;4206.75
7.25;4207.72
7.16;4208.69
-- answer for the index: 2.8 angstrom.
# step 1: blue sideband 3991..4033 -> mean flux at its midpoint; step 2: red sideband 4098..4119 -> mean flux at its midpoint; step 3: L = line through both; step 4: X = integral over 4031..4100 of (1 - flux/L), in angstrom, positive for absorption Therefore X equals -2.9 angstrom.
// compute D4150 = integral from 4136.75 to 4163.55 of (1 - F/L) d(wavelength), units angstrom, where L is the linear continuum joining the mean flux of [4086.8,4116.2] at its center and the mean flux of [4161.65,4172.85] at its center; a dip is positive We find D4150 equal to -0.61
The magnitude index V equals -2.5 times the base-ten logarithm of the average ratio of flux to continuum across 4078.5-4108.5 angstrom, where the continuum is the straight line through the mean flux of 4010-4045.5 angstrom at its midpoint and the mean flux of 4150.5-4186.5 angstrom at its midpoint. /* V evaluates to 0.203 mag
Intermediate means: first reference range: 7.12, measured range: 5.77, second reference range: 6.78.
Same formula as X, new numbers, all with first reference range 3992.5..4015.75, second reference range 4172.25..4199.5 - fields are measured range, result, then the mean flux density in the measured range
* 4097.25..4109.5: 2.61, 5.23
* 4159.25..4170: -0.93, 7.21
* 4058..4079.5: 0.98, 6.35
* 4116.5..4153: 0.21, 6.6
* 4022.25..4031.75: 0.85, 6.07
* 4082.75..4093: 0.81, 6.12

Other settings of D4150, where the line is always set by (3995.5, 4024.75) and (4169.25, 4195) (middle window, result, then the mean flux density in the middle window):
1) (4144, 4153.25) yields 0.5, 6.28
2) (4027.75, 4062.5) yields 0.1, 6.75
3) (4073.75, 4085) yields 0.6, 6.38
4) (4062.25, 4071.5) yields 0.7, 6.21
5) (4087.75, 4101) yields 1.4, 5.99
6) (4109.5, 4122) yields 0.6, 6.37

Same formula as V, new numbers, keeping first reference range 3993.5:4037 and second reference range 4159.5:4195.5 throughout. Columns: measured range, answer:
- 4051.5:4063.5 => 0.05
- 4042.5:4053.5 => 0.01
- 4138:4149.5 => 0.02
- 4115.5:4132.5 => 0.00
